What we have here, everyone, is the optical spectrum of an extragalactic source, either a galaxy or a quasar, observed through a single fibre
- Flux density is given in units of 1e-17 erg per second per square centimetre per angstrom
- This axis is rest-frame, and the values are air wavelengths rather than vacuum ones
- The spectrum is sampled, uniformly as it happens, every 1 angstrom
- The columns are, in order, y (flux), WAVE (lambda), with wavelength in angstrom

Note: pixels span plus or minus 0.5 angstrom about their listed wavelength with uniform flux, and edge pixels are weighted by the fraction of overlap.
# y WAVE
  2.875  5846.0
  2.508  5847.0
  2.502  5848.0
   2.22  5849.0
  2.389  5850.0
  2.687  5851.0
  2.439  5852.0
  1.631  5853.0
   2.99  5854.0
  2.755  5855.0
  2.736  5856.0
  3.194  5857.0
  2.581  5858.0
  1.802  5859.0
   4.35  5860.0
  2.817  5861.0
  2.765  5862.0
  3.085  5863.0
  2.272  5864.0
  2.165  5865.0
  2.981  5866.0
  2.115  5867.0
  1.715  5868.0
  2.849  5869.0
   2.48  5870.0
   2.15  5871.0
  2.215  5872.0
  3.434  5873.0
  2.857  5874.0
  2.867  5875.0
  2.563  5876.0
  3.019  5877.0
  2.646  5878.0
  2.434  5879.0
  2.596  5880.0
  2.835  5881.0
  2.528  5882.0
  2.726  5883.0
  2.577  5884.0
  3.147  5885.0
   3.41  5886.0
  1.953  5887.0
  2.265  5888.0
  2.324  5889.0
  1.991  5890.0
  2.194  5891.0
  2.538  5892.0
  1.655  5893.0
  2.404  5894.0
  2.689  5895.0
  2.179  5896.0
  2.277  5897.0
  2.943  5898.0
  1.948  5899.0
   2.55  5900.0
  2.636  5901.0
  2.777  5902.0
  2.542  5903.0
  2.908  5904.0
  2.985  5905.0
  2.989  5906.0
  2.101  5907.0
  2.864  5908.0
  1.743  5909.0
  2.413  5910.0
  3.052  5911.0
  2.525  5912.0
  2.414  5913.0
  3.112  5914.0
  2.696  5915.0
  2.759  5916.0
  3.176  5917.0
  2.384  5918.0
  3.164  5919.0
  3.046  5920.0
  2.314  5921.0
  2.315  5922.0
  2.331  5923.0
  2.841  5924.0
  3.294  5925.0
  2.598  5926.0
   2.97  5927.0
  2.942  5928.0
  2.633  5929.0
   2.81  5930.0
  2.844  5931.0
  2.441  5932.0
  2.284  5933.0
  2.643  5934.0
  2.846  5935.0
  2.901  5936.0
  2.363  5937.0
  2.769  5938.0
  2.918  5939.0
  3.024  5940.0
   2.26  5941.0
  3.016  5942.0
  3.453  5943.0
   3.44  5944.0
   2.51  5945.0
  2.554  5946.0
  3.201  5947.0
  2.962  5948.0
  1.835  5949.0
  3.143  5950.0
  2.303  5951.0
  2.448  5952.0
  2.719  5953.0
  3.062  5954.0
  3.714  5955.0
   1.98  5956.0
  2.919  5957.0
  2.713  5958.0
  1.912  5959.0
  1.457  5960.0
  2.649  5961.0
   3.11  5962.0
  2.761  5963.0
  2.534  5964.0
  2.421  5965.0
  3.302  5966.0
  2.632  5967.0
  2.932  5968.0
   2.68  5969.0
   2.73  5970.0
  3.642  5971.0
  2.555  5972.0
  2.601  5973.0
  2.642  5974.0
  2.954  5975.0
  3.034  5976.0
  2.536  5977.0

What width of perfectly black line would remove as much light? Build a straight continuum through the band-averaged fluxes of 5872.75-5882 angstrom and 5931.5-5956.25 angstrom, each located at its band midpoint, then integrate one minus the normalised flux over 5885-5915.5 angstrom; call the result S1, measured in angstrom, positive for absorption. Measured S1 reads 2.8 angstrom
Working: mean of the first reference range 2.77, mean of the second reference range 2.76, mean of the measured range 2.51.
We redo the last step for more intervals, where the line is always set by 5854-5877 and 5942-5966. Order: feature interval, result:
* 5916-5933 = -0.3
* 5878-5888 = 0.1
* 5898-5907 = 0.1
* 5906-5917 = 0.3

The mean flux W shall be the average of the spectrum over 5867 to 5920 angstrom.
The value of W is 2.58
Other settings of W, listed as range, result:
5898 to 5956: 2.72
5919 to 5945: 2.77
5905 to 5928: 2.7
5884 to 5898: 2.41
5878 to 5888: 2.67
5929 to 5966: 2.7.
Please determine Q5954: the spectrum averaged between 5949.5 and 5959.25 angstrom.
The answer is 2.71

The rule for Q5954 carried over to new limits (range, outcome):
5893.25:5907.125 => 2.56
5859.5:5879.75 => 2.69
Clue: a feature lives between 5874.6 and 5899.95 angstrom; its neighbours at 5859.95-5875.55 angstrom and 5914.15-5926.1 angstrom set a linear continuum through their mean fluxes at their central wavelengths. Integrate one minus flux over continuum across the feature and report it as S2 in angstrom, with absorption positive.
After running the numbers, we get 1.7 angstrom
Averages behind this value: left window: 2.65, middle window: 2.51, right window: 2.76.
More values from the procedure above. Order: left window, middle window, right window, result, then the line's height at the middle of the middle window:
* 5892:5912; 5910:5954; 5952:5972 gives -2.3 angstrom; 2.61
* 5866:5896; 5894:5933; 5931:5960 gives -0.6 angstrom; 2.62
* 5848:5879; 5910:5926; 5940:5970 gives -0.4 angstrom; 2.68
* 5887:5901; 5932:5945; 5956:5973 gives -1.4 angstrom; 2.53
